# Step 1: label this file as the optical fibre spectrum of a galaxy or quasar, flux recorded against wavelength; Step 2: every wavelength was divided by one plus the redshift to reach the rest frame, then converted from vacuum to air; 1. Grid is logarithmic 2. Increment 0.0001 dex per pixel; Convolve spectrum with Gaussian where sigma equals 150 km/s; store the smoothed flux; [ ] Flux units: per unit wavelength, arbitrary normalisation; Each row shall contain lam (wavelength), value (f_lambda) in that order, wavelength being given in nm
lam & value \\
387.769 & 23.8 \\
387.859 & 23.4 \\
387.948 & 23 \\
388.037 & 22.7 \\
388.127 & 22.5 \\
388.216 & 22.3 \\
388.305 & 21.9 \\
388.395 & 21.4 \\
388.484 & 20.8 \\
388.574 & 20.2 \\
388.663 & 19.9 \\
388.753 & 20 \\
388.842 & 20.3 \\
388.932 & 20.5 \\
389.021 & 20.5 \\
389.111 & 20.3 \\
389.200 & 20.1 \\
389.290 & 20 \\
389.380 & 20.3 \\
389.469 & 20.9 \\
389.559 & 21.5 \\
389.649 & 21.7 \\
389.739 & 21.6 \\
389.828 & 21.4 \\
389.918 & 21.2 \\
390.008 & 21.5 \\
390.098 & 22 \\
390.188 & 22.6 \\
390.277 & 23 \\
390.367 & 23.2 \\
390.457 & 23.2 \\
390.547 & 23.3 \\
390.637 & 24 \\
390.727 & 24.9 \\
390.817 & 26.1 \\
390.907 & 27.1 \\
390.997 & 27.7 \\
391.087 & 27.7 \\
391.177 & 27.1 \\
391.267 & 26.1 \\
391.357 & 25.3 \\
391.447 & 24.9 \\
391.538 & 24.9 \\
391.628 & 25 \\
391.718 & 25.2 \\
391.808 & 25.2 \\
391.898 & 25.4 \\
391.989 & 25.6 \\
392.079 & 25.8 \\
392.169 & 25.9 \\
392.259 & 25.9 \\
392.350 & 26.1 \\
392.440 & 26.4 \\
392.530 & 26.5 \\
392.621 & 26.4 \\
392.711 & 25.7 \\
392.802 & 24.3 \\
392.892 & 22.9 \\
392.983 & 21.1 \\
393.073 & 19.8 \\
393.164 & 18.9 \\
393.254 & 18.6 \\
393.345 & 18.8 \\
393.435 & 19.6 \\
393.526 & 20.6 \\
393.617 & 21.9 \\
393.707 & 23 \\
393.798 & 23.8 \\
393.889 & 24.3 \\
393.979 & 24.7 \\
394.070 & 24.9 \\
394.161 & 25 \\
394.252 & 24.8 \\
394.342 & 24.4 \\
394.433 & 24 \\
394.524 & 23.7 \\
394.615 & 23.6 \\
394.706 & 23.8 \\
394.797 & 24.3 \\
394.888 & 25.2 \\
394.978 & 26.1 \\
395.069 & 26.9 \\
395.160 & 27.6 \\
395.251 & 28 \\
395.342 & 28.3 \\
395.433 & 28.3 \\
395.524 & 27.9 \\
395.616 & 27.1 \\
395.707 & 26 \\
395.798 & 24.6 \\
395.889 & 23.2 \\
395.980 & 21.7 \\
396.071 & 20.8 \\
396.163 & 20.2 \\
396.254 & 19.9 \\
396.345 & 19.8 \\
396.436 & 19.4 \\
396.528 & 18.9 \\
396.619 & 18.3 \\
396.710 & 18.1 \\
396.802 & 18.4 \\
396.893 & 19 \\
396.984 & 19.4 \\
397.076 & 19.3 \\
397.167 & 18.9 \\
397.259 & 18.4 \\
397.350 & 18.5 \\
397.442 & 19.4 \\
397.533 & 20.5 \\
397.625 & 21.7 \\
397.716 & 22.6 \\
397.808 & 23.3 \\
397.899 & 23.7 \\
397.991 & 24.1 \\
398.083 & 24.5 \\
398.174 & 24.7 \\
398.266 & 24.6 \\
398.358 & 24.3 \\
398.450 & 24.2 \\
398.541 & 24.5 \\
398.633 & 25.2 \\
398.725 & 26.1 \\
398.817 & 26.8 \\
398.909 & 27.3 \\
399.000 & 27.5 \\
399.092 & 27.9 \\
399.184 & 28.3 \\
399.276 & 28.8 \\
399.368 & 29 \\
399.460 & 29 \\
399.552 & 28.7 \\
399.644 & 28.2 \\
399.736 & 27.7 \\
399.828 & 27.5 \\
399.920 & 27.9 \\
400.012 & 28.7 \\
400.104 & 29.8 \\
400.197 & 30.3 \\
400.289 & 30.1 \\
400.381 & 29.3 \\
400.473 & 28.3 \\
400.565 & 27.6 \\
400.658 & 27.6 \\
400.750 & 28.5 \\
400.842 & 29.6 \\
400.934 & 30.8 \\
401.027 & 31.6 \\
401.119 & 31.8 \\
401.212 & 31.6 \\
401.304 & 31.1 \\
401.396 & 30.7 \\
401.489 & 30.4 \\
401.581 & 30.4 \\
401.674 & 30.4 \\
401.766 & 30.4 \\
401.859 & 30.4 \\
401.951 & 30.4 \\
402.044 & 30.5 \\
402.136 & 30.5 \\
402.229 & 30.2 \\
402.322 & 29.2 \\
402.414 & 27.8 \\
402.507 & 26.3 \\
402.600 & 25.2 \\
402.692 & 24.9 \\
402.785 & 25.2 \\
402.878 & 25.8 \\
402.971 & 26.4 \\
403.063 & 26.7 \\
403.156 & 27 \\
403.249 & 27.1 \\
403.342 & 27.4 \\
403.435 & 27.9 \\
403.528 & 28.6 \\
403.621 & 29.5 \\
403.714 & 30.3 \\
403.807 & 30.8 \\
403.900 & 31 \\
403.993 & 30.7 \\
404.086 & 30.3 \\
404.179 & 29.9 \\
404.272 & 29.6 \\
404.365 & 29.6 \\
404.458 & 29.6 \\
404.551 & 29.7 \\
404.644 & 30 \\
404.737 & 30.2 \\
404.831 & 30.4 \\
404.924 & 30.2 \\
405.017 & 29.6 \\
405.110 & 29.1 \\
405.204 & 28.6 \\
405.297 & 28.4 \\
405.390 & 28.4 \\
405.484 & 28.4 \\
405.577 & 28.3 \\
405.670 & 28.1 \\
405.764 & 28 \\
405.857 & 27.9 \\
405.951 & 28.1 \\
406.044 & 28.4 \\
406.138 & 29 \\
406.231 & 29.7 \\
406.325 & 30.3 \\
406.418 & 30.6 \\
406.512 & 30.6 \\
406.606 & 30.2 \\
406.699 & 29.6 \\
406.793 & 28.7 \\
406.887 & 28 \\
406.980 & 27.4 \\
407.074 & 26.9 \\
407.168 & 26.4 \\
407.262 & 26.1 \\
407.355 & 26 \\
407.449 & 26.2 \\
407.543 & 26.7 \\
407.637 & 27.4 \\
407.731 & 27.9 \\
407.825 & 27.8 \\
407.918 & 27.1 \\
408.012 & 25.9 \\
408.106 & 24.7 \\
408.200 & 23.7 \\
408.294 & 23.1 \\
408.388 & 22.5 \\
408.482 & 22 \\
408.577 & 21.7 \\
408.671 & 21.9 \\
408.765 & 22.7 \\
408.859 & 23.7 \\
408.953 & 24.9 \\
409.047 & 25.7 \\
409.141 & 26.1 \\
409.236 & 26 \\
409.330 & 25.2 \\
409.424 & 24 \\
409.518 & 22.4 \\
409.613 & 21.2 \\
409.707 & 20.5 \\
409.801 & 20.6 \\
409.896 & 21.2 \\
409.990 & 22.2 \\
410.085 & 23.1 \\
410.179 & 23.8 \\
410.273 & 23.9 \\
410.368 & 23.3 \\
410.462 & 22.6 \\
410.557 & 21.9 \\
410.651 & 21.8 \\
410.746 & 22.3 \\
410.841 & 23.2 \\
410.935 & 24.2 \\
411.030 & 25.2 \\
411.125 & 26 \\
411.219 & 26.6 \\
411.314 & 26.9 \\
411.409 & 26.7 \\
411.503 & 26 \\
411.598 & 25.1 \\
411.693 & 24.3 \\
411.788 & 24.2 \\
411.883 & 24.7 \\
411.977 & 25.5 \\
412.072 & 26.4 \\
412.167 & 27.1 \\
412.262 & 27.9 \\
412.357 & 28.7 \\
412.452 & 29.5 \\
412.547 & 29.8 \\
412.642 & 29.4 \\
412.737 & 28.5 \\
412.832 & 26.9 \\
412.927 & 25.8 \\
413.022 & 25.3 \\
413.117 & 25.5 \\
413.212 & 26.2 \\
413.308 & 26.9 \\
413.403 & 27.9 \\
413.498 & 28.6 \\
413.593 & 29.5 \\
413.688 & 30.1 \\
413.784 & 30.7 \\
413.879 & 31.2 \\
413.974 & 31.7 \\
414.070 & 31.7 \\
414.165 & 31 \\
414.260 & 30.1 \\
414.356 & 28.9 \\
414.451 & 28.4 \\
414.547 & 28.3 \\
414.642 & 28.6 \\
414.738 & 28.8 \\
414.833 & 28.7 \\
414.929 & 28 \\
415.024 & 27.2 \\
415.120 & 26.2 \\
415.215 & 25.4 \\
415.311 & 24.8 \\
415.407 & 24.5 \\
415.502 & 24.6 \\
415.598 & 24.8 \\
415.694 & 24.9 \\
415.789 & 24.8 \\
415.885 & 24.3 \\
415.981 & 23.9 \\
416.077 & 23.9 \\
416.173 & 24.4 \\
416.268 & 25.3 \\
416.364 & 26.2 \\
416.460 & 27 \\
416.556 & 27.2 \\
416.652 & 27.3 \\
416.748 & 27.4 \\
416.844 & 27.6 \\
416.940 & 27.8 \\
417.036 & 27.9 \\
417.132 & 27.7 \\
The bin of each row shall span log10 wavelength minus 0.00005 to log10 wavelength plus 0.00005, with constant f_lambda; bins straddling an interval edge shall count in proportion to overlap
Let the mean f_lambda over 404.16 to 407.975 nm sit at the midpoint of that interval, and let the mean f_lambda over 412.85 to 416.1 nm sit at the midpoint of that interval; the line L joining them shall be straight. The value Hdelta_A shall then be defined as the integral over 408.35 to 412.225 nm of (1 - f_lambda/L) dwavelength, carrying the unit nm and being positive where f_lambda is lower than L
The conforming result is 0.57 nm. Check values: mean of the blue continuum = 28.6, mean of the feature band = 23.9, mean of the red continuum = 27.4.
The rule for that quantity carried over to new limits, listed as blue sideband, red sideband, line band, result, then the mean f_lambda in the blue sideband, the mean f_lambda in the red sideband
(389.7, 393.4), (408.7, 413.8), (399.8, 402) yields -0.46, 24.1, 25.3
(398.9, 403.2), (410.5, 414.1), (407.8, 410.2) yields 0.34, 28.8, 26.8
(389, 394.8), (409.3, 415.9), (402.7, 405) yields -0.35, 23.5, 26.1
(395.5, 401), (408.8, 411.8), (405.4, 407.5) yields -0.36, 24.6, 23.9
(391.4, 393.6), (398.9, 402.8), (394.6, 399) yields 0.55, 23.7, 29.1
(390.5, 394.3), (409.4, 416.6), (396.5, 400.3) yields 0.07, 24.3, 26.1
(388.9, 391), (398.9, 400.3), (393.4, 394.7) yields 0.08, 22.4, 28.5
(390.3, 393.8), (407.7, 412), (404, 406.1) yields -0.44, 24.2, 24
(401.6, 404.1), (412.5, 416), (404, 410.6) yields 0.40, 28.5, 27.6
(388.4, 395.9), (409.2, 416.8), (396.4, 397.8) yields 0.28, 23.7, 26.1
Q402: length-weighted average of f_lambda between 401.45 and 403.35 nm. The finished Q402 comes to 28.2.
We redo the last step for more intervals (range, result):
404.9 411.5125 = 25.8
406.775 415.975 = 25.9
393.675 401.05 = 24.8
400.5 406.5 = 29.1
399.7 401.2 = 29.2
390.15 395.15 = 24.3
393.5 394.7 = 23.8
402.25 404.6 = 28.3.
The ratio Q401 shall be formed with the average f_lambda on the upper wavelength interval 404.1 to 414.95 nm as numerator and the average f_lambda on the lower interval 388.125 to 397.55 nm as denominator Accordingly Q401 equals 1.2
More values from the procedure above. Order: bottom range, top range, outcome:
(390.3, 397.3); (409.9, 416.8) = 1.12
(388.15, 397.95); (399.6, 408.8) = 1.23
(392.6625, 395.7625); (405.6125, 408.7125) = 1.12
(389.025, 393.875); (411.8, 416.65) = 1.17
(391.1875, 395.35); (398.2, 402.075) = 1.18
